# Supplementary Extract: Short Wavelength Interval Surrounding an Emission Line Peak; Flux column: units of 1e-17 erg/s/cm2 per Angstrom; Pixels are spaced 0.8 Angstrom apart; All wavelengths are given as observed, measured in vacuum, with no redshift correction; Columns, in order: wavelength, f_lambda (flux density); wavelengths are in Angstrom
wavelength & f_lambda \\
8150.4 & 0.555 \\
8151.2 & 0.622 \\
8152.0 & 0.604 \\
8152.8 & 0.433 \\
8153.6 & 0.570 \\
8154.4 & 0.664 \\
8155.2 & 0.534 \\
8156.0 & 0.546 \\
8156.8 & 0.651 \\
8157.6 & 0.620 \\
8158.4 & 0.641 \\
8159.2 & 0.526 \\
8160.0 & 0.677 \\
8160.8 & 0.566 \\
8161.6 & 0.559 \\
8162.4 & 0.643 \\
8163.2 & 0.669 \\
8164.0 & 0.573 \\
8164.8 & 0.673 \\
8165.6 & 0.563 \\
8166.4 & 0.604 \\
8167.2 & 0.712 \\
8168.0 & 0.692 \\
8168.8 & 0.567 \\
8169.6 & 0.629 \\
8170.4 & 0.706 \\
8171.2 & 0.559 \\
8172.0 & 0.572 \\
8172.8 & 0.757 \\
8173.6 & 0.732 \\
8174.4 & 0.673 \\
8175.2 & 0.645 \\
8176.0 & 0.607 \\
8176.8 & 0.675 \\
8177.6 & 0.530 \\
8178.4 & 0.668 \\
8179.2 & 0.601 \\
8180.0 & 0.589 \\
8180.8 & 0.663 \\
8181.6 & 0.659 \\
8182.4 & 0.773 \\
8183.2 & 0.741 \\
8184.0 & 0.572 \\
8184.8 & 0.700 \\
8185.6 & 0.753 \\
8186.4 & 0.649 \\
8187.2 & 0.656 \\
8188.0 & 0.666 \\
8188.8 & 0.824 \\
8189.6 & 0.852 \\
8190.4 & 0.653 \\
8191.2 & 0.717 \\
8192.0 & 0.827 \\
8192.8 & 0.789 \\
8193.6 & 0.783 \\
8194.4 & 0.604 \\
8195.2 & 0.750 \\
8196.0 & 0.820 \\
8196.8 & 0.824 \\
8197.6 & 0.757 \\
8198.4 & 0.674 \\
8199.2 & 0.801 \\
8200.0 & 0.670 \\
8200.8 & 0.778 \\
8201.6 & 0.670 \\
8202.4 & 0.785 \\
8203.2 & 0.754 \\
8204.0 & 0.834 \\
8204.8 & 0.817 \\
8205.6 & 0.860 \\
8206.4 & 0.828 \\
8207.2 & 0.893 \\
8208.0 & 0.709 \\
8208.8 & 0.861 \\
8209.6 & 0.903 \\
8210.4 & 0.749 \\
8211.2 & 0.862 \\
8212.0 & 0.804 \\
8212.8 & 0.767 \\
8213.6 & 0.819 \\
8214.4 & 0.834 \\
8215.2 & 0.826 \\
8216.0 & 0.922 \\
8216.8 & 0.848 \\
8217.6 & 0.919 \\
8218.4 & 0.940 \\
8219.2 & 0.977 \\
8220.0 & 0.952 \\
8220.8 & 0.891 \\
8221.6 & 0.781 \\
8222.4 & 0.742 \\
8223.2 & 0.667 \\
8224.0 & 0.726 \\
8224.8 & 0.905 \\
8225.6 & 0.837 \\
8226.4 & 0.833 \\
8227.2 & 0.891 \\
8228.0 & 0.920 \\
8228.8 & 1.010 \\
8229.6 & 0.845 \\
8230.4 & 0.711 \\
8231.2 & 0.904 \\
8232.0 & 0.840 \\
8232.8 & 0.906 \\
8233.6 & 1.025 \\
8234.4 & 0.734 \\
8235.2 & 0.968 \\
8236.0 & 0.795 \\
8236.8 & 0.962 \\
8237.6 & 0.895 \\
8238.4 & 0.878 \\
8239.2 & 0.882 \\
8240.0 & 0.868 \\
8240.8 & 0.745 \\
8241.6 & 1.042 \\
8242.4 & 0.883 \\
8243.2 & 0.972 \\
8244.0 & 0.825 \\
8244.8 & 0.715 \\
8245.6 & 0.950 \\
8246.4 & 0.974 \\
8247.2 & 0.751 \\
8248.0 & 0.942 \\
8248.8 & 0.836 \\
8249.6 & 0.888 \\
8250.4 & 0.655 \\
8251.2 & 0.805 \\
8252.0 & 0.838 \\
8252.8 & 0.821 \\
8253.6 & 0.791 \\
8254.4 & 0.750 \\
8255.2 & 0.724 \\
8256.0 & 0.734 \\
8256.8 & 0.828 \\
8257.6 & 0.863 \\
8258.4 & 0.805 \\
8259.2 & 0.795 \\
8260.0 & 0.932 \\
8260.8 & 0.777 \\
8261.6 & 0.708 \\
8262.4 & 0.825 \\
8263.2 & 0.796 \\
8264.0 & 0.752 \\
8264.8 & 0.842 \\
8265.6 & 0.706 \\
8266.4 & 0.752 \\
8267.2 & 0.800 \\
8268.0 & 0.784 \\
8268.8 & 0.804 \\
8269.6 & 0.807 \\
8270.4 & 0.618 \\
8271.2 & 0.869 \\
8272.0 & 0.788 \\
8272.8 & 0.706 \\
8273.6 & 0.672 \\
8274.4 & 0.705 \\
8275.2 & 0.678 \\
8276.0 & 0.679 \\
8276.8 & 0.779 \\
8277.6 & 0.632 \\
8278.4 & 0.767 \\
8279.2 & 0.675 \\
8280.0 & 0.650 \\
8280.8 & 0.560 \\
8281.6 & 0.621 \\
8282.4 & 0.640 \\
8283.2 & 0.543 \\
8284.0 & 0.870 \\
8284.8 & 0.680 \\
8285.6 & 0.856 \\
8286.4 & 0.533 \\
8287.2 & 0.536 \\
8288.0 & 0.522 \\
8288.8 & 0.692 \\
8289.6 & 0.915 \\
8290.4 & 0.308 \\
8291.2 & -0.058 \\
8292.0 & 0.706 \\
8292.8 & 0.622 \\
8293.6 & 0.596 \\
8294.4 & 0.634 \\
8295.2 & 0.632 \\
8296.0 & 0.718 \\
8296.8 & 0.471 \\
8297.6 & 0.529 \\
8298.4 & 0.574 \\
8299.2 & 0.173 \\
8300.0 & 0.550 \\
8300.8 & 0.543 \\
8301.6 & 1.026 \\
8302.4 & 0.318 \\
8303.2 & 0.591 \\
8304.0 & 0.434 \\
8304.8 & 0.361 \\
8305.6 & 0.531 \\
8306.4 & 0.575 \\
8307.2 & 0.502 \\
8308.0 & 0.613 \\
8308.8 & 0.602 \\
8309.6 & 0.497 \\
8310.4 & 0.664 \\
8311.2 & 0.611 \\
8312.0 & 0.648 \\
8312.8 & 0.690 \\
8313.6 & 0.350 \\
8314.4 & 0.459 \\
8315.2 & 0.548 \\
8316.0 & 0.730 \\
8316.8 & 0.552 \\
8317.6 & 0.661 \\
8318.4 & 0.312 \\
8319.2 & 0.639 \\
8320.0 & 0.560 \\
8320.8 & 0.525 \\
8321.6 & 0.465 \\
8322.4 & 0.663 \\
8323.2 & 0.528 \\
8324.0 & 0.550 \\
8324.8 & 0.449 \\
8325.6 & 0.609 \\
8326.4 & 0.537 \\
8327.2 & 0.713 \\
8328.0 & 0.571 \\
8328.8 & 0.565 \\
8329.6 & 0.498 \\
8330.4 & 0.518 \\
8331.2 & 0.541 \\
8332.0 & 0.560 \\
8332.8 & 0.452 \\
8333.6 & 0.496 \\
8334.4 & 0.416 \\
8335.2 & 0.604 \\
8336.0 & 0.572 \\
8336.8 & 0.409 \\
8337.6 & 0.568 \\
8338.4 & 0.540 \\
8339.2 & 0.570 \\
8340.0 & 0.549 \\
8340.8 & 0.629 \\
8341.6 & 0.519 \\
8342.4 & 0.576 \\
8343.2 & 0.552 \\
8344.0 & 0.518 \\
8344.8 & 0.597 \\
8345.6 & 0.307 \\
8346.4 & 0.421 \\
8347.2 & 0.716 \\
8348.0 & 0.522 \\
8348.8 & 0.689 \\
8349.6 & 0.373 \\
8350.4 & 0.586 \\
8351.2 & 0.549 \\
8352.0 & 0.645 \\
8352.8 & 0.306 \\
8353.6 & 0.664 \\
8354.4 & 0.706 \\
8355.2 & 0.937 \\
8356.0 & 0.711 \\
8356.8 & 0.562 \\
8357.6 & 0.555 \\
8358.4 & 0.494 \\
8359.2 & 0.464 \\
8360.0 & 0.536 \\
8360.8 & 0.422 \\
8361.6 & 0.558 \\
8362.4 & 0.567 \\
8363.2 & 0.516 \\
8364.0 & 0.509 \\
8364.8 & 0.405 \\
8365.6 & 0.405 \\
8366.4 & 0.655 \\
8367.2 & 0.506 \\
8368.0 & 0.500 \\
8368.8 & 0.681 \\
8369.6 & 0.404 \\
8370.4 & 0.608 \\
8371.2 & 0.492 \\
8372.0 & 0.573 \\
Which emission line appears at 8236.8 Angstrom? Mg II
